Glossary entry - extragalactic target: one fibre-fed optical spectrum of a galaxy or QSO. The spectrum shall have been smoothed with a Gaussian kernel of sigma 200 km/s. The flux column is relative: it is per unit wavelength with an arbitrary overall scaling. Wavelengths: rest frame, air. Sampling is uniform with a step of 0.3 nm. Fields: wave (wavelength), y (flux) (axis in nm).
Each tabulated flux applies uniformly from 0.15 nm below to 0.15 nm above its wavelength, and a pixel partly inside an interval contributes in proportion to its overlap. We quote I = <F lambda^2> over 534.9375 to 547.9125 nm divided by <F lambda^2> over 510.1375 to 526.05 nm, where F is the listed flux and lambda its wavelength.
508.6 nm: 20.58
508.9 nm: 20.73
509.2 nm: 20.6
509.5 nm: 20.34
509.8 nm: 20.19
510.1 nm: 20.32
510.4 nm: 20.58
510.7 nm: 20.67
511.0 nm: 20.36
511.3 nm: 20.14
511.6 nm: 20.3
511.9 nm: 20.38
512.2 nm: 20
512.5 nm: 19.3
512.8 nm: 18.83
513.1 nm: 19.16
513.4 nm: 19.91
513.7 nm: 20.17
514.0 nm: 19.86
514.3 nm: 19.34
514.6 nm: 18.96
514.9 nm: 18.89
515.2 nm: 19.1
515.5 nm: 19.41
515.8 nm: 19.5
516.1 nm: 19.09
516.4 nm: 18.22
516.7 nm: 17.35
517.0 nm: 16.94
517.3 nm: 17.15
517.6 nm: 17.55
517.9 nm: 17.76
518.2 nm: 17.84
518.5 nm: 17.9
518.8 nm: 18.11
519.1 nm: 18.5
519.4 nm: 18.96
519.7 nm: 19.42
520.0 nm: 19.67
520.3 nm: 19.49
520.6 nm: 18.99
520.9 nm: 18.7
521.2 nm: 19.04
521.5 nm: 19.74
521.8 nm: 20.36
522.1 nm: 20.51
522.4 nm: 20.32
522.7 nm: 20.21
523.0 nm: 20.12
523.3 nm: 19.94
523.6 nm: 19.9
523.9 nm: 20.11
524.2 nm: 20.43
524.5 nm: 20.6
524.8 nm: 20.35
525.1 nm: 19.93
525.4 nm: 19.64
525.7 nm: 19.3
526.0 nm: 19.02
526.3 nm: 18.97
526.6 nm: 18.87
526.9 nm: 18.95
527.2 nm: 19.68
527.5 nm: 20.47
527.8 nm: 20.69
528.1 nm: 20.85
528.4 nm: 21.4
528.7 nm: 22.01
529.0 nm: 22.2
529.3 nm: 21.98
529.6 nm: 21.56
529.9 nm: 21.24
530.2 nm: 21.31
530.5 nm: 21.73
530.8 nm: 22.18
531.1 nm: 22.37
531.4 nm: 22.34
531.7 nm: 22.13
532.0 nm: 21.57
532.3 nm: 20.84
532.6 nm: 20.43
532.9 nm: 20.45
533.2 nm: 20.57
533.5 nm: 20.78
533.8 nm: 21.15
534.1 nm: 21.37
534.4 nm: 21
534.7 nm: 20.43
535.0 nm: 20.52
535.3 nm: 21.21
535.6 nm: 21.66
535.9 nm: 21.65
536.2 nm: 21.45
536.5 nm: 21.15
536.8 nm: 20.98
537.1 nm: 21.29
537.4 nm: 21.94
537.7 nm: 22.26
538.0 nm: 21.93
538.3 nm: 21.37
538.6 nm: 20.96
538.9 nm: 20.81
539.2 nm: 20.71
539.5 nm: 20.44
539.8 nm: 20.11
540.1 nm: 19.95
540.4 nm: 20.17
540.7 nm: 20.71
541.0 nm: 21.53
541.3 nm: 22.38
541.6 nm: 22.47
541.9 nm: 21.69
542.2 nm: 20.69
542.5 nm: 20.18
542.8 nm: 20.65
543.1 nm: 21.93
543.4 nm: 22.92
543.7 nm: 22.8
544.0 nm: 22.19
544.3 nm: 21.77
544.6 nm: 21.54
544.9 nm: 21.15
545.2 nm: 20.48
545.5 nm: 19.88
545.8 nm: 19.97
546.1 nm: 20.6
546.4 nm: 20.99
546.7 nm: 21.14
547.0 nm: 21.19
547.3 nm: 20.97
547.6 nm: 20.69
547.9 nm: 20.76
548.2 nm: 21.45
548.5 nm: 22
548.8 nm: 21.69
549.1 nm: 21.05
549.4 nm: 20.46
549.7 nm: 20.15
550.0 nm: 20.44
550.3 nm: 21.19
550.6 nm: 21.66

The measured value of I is 1.19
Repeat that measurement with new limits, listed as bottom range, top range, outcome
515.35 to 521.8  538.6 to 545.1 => 1.25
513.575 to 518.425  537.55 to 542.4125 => 1.25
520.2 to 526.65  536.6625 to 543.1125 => 1.14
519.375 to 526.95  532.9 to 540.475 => 1.12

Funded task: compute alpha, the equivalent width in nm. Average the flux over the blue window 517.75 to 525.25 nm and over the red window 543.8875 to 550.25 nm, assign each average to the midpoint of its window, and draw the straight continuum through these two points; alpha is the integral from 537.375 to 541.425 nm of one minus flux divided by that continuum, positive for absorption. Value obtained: -0.11 nm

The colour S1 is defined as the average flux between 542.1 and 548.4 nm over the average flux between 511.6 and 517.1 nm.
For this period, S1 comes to 1.1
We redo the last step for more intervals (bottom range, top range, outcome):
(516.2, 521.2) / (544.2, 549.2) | 1.15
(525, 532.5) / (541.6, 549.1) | 1.02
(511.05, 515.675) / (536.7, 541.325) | 1.07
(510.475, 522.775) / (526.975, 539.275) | 1.11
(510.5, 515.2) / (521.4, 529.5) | 1.03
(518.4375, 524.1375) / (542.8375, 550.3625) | 1.08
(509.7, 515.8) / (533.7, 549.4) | 1.07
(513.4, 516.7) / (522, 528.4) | 1.04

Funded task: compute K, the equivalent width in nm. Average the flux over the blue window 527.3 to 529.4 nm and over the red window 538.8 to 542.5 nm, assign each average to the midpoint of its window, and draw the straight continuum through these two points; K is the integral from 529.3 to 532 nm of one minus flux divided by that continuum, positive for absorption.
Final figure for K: -0.08 nm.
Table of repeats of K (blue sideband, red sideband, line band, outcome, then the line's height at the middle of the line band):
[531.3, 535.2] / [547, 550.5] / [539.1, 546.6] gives -0.04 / 21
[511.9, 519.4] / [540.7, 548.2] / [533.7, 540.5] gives -0.15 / 20.6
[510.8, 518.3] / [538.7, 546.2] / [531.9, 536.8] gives -0.12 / 20.5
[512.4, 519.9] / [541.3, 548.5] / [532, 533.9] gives -0.05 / 20.2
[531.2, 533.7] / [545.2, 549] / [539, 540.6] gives 0.06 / 21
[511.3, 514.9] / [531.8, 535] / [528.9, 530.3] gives -0.07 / 20.6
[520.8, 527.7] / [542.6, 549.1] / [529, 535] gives -0.30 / 20.3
